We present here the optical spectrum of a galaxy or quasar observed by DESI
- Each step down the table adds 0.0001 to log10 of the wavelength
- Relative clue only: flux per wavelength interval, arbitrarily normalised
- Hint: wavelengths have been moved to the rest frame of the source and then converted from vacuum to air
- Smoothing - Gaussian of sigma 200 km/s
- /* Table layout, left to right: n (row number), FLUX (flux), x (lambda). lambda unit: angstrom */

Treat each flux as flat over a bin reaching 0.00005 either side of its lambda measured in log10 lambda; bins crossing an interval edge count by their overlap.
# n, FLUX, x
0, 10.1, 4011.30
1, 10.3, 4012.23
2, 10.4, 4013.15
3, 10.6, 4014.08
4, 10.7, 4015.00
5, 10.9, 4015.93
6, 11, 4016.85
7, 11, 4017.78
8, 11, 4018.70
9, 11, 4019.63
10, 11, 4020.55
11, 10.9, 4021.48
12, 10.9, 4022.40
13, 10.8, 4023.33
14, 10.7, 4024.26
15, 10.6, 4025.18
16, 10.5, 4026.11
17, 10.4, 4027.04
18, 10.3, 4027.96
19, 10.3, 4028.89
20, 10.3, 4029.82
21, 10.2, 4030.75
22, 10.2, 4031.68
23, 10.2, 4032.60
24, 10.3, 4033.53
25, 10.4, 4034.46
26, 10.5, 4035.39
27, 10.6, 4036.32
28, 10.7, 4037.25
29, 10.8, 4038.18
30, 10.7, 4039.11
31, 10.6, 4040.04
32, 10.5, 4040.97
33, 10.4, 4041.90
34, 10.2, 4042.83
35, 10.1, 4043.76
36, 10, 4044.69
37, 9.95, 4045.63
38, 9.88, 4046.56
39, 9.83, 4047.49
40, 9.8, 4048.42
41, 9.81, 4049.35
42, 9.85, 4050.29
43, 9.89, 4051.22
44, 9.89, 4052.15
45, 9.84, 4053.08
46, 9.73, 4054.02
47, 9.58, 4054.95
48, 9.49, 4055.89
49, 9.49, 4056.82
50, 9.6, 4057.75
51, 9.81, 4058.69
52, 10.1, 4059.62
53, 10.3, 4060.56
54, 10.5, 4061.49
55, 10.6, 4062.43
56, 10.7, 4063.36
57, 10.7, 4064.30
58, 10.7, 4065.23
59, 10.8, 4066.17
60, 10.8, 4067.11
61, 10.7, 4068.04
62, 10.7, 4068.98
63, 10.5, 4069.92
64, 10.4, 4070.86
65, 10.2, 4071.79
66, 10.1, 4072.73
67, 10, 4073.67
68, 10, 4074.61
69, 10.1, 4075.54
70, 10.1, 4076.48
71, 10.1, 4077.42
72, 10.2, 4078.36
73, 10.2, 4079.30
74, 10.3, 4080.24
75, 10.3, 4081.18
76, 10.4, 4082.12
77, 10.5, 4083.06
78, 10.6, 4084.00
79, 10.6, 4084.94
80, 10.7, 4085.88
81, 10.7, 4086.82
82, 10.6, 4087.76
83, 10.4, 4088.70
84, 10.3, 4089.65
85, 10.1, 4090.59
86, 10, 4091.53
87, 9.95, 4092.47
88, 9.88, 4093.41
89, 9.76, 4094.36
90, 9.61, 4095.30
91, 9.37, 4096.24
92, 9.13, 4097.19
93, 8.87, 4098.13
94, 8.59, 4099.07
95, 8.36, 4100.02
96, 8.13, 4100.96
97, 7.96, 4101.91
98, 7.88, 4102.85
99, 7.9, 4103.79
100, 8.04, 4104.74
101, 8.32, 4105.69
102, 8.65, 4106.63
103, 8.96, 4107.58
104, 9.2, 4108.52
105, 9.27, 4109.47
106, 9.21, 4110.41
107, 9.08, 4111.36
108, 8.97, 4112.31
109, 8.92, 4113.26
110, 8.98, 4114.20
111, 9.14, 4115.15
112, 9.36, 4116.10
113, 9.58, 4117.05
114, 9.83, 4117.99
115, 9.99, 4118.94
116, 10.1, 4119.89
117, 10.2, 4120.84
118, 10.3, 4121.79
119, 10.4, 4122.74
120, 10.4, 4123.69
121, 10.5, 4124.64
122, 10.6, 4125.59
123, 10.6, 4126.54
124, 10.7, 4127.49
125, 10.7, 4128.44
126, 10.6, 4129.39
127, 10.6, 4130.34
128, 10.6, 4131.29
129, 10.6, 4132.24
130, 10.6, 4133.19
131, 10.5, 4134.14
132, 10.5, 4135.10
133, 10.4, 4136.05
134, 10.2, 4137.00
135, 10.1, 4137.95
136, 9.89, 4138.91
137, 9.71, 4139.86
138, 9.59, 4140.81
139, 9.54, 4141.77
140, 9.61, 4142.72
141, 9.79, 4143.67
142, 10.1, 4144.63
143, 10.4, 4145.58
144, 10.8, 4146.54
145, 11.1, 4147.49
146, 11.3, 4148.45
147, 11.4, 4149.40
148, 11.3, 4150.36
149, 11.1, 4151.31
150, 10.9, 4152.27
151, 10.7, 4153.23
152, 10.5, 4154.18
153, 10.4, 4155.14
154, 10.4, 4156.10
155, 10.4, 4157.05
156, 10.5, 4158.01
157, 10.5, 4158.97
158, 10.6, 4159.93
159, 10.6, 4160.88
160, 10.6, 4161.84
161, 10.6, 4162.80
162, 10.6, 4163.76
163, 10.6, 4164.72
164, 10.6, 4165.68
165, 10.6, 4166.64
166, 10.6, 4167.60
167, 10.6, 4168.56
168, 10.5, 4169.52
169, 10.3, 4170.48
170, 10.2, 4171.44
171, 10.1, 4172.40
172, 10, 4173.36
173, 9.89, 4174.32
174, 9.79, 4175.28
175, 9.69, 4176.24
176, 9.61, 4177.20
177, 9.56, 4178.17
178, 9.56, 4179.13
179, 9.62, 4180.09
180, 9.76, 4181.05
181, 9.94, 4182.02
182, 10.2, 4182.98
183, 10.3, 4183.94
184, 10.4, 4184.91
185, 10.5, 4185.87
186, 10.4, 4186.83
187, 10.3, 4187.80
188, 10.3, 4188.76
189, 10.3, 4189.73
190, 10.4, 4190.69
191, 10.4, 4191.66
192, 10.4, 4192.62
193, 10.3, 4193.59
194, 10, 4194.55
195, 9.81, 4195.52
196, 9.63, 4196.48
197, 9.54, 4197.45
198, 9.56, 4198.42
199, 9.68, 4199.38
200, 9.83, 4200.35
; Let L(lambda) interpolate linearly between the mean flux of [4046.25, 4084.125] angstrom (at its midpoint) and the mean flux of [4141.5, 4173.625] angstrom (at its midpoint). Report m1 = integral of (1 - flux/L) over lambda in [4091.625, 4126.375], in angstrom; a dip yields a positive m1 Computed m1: 3.6 angstrom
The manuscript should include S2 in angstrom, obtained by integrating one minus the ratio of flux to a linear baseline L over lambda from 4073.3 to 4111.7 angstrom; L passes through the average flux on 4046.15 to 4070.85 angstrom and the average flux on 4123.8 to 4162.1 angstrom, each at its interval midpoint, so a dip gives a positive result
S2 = 2.7 angstrom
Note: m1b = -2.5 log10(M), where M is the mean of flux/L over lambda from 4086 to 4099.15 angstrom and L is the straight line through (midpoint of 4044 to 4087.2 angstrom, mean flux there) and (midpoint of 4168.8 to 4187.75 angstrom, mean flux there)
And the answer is 0.032 mag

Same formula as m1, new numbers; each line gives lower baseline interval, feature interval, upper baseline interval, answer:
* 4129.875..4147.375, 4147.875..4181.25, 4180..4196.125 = -0.6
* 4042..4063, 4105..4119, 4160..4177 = 1.4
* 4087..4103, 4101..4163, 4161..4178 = -1.0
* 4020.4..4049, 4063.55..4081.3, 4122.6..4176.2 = 0.1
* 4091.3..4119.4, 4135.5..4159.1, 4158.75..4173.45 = -0.9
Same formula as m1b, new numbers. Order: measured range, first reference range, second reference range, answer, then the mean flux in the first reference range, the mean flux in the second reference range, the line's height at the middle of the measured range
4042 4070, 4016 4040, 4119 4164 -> 0.048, 10.6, 10.5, 10.6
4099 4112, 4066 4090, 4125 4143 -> 0.209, 10.4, 10.3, 10.3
